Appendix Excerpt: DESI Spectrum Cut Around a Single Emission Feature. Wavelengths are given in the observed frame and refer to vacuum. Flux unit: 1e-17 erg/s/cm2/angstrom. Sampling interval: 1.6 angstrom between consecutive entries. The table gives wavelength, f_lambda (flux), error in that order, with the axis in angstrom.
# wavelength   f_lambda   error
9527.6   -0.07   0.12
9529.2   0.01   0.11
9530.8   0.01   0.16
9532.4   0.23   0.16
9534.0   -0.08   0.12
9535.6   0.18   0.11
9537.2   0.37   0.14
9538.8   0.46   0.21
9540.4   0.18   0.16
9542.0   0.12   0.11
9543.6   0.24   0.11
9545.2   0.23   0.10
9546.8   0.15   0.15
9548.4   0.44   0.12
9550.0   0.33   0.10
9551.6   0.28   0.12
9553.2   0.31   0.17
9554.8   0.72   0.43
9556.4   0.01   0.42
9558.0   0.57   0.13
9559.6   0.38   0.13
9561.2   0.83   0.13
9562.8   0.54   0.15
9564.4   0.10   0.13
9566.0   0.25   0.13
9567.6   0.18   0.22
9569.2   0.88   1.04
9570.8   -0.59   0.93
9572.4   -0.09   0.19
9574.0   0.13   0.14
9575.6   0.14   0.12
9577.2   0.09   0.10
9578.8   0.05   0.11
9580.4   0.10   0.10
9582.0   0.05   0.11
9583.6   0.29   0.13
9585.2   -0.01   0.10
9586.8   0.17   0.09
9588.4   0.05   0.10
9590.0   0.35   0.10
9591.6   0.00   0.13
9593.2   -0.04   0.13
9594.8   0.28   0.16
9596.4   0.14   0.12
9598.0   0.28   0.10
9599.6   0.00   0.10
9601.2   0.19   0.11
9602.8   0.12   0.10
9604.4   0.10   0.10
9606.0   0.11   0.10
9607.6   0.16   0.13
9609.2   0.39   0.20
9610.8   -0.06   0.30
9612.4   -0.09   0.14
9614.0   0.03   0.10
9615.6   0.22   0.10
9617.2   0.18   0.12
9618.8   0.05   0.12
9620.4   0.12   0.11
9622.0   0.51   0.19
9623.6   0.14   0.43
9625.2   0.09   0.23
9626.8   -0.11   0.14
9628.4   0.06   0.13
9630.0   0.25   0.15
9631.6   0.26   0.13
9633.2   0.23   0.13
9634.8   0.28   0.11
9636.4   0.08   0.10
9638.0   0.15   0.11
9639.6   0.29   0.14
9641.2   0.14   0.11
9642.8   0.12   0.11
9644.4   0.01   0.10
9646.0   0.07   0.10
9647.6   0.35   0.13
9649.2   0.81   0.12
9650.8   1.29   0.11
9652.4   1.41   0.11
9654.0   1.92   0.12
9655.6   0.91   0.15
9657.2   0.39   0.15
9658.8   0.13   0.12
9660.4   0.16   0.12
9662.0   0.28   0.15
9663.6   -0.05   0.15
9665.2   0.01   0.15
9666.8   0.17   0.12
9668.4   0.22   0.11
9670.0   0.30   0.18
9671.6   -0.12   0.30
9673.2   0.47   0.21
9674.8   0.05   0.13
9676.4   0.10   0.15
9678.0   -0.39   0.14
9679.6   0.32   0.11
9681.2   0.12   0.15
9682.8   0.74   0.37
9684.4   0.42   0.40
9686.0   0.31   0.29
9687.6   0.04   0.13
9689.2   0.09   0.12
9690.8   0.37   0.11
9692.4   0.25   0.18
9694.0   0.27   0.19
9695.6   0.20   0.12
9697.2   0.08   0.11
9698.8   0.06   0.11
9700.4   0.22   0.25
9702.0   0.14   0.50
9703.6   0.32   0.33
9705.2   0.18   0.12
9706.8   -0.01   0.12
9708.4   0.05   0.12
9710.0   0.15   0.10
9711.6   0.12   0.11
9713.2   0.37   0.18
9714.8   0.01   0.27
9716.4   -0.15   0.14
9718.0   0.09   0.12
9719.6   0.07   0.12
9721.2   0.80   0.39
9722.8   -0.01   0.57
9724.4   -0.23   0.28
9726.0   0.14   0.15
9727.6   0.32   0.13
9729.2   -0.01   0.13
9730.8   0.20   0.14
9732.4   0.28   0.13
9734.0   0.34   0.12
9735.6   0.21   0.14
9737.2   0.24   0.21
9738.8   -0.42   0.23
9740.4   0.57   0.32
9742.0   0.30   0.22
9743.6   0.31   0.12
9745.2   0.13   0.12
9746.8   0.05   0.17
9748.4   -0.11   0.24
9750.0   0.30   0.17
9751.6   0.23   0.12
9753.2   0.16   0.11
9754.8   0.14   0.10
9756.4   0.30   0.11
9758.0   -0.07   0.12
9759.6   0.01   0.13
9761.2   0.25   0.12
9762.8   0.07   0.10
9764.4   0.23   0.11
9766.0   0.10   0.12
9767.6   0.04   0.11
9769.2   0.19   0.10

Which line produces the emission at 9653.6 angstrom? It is [O III] 5007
